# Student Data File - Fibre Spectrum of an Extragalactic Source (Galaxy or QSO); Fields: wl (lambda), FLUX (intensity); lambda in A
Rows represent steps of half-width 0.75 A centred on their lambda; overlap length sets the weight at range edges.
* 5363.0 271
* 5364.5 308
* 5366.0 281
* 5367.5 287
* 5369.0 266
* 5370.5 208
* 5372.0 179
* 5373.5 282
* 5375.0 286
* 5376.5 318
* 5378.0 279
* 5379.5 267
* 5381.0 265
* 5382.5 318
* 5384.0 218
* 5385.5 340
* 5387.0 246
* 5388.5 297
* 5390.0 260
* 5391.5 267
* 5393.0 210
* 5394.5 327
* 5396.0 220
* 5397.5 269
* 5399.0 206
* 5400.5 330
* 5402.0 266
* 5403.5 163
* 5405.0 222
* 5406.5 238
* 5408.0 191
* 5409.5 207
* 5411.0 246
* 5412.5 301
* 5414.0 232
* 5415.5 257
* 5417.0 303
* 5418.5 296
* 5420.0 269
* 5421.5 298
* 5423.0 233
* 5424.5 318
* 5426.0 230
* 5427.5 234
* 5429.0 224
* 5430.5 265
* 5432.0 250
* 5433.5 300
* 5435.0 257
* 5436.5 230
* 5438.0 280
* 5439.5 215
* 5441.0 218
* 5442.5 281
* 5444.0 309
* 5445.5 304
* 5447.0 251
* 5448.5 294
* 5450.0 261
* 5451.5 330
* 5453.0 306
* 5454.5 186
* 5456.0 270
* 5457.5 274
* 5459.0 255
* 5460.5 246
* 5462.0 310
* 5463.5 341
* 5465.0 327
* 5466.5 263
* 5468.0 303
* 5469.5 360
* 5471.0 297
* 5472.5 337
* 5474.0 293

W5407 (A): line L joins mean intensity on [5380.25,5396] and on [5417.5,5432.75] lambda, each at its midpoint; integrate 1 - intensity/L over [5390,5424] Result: 1.8 A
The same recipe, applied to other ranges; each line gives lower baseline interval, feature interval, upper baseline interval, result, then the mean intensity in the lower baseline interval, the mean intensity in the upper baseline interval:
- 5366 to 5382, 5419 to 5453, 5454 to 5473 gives 1.9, 265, 291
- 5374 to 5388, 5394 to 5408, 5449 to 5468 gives 1.9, 282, 282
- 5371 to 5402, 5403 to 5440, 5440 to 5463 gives 2.7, 269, 273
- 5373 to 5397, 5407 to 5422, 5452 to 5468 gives 1.0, 275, 280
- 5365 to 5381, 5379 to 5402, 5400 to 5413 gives -1.7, 266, 238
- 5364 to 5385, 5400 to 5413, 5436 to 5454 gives 1.6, 269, 273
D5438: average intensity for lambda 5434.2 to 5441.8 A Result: 241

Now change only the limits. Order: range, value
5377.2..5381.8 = 271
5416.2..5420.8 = 289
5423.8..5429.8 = 251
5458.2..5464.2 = 287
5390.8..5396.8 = 256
